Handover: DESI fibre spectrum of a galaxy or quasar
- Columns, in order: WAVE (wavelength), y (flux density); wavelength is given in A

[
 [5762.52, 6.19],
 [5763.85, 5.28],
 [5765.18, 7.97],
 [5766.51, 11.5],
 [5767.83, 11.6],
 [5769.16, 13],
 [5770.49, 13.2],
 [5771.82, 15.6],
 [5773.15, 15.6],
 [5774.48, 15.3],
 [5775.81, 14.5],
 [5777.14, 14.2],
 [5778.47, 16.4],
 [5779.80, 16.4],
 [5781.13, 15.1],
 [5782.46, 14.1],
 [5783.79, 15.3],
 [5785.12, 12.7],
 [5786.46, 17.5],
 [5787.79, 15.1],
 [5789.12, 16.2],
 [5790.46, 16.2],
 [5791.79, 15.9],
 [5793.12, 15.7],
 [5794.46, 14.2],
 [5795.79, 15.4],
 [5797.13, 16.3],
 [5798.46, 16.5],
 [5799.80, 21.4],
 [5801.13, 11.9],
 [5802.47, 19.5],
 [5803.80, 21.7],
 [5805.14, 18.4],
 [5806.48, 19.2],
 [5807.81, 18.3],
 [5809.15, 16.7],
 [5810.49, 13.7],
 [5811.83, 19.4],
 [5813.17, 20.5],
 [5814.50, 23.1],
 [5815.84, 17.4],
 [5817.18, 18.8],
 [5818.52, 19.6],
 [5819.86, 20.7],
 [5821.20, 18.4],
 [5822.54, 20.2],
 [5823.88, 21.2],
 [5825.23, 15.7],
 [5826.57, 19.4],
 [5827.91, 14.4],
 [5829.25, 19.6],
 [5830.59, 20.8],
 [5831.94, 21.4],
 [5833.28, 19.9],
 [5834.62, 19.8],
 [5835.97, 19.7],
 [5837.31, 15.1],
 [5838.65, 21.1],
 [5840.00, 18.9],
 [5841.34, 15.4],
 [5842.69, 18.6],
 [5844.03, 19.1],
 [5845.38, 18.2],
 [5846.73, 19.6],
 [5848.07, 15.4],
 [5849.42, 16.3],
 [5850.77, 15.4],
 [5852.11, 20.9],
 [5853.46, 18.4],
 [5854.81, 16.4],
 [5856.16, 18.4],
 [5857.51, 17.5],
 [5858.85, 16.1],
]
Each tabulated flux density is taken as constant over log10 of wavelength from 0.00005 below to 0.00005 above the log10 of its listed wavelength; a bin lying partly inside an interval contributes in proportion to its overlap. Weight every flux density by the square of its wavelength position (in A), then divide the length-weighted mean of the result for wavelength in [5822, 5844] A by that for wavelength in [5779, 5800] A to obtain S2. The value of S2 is 1.2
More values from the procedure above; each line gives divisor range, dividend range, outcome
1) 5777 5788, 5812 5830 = 1.27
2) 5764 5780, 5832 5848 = 1.42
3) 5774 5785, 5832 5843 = 1.27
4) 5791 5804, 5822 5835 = 1.16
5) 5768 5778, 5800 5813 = 1.26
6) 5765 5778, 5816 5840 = 1.44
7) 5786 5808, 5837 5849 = 1.07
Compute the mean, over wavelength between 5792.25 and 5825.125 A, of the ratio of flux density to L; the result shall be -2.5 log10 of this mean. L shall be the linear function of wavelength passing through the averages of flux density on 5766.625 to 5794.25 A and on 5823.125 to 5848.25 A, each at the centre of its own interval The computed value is -0.08 mag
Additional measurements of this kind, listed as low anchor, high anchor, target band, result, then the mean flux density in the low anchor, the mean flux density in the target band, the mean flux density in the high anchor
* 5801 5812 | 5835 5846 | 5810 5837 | -0.06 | 17.8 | 19.2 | 18.3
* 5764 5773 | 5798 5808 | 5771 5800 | -0.04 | 11.9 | 15.6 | 18.4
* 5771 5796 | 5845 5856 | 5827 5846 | -0.10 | 15.3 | 18.7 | 17.6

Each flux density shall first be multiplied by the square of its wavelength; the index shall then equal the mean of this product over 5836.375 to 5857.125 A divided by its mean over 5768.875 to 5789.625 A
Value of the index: 1.2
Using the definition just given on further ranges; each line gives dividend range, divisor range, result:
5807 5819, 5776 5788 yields 1.24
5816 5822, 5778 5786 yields 1.30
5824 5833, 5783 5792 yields 1.23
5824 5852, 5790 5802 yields 1.16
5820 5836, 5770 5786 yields 1.31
